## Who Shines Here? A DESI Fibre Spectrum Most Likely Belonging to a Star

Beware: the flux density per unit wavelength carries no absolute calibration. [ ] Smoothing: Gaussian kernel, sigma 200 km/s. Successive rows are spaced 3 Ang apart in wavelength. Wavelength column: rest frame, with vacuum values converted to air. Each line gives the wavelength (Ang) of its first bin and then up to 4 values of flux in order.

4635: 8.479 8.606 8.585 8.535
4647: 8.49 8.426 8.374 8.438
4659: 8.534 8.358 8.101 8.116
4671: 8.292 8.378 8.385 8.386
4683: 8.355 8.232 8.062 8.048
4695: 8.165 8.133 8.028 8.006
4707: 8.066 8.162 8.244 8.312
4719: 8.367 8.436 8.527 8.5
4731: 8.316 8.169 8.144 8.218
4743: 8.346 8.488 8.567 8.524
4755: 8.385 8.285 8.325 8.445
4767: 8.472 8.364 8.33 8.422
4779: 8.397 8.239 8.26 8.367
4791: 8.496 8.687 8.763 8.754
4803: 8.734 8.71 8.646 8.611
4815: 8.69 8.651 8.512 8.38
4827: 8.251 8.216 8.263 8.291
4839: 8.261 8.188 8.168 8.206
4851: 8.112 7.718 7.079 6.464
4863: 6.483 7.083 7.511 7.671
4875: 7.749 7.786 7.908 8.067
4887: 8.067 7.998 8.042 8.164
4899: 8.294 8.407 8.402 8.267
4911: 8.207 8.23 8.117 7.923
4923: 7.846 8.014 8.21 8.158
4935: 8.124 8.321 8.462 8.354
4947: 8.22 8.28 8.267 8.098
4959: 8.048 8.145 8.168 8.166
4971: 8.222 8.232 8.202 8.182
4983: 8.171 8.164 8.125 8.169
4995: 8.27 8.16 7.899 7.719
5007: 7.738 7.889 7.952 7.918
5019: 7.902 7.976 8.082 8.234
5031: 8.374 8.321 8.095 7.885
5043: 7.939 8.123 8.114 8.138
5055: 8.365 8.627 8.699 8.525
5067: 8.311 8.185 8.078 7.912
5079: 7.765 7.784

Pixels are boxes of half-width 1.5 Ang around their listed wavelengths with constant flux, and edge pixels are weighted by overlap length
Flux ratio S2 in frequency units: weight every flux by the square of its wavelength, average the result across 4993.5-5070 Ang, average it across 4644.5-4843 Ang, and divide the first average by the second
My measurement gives 1.1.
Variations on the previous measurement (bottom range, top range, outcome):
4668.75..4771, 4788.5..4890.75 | 1.03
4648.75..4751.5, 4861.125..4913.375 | 1.03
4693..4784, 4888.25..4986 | 1.07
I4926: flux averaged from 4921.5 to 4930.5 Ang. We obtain 8.02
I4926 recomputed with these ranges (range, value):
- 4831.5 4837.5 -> 8.28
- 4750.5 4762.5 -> 8.38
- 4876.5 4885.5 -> 7.92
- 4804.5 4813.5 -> 8.66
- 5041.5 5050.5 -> 8.06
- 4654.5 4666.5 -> 8.36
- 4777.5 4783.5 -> 8.32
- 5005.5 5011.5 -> 7.81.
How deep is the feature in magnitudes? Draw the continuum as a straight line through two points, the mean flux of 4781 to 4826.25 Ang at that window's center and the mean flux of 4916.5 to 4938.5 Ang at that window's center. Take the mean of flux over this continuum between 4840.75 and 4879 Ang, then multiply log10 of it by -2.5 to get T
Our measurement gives 0.11 mag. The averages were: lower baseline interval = 8.57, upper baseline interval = 8.08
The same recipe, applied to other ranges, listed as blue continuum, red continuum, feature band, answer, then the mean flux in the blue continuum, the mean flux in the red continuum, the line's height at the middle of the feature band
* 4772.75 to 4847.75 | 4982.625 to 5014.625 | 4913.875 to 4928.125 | 0.02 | 8.45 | 8.02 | 8.2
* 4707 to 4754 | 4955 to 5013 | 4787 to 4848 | -0.03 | 8.35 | 8.09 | 8.26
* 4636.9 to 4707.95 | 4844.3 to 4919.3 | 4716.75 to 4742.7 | -0.02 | 8.3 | 7.85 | 8.17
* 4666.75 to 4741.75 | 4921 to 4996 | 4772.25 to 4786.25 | -0.01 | 8.24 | 8.18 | 8.22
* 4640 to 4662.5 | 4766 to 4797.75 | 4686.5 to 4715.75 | 0.04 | 8.47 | 8.43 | 8.45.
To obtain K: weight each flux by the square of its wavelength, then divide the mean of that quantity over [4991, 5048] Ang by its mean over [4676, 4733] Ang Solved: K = 1.1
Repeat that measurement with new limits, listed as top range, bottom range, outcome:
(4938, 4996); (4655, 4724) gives 1.12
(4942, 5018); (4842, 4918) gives 1.08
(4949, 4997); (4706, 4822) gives 1.06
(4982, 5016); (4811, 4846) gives 1.03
